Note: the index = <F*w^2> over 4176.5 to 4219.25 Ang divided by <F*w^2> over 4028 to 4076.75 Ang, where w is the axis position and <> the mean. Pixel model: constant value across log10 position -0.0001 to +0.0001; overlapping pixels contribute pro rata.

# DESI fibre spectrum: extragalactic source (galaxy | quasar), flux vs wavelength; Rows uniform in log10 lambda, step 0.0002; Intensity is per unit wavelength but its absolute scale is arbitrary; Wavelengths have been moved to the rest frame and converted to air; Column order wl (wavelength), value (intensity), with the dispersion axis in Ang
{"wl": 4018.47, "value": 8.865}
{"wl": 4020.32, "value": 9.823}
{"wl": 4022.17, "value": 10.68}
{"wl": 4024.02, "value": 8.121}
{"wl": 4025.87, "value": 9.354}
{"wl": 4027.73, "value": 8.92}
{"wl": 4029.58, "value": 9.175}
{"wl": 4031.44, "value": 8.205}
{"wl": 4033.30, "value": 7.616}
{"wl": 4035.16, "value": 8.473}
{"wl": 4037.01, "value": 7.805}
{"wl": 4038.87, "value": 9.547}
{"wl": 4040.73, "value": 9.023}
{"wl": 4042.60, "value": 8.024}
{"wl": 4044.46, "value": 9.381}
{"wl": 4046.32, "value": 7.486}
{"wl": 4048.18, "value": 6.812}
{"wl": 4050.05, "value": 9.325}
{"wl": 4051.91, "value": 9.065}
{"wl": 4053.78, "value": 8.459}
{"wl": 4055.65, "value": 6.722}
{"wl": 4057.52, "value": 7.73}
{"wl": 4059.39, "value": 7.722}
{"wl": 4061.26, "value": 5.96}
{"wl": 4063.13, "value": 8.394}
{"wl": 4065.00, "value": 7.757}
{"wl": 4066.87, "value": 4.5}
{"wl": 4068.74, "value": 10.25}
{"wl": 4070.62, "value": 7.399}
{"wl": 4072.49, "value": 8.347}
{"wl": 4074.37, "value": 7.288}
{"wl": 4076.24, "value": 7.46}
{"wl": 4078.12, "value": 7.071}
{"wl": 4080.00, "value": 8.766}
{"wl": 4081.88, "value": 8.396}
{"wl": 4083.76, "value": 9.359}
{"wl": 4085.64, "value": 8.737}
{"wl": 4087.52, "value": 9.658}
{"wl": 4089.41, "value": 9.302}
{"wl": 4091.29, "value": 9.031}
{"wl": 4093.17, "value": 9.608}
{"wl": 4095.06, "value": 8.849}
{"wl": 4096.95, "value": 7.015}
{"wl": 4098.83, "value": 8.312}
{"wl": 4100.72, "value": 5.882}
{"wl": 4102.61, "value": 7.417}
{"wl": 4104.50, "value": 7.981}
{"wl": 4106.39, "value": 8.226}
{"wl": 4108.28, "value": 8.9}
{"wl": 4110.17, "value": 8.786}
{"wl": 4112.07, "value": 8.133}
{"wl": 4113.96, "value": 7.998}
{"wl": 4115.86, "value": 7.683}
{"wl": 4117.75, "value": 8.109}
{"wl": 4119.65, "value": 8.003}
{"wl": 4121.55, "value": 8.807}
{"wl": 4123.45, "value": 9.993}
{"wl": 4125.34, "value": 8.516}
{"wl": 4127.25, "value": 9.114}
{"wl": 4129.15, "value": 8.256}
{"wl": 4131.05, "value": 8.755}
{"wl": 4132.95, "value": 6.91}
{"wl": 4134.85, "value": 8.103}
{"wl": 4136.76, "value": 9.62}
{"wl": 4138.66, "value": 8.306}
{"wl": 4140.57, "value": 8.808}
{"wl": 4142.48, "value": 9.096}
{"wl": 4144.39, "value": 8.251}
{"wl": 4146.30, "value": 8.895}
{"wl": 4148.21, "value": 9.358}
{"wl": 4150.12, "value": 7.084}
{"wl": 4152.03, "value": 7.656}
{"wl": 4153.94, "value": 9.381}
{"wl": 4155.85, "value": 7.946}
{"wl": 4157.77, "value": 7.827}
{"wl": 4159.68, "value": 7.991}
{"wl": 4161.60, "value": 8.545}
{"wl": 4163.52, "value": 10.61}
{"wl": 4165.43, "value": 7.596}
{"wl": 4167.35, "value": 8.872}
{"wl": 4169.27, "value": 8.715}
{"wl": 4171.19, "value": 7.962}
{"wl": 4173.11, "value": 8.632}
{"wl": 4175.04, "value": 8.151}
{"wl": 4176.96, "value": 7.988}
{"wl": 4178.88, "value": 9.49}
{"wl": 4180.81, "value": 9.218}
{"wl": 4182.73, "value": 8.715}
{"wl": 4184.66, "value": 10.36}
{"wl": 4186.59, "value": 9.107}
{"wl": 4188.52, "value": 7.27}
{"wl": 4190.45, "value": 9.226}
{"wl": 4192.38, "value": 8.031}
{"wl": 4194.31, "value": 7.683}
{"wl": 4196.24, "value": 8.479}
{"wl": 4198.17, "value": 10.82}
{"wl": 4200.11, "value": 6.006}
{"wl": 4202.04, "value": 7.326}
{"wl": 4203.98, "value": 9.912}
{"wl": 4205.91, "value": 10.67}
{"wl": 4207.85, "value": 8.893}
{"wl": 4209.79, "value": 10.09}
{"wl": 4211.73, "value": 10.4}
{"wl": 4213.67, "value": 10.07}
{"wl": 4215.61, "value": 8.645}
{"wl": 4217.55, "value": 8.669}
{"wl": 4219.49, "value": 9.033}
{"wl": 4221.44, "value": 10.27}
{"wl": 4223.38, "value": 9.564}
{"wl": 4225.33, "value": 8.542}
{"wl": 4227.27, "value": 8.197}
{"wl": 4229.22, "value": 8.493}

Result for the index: 1.2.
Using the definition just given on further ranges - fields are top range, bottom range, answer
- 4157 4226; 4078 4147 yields 1.09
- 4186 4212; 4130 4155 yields 1.07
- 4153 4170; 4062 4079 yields 1.18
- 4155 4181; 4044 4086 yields 1.13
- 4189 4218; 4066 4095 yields 1.14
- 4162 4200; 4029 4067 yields 1.16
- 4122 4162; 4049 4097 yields 1.07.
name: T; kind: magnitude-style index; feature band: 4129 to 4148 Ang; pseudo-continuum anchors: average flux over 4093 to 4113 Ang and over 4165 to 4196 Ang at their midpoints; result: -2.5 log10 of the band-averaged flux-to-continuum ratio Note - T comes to -0.03 mag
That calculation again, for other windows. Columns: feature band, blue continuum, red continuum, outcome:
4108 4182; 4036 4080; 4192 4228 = 0.006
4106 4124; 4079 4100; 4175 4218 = 0.049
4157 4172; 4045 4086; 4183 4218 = 0.019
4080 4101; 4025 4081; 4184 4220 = -0.046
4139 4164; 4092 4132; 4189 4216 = 0.011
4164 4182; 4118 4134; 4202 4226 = 0.057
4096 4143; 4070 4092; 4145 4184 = 0.027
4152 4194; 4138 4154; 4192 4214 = 0.017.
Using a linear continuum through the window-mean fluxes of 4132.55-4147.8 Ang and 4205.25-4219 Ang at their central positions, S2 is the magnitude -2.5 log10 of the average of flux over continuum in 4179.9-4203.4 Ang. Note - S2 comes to 0.09 mag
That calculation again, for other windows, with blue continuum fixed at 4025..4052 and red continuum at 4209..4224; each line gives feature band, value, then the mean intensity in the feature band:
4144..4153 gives 0.12 mag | 8.25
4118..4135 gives 0.07 mag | 8.5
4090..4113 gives 0.09 mag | 8.2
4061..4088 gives 0.10 mag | 7.98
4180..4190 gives 0.05 mag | 8.94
